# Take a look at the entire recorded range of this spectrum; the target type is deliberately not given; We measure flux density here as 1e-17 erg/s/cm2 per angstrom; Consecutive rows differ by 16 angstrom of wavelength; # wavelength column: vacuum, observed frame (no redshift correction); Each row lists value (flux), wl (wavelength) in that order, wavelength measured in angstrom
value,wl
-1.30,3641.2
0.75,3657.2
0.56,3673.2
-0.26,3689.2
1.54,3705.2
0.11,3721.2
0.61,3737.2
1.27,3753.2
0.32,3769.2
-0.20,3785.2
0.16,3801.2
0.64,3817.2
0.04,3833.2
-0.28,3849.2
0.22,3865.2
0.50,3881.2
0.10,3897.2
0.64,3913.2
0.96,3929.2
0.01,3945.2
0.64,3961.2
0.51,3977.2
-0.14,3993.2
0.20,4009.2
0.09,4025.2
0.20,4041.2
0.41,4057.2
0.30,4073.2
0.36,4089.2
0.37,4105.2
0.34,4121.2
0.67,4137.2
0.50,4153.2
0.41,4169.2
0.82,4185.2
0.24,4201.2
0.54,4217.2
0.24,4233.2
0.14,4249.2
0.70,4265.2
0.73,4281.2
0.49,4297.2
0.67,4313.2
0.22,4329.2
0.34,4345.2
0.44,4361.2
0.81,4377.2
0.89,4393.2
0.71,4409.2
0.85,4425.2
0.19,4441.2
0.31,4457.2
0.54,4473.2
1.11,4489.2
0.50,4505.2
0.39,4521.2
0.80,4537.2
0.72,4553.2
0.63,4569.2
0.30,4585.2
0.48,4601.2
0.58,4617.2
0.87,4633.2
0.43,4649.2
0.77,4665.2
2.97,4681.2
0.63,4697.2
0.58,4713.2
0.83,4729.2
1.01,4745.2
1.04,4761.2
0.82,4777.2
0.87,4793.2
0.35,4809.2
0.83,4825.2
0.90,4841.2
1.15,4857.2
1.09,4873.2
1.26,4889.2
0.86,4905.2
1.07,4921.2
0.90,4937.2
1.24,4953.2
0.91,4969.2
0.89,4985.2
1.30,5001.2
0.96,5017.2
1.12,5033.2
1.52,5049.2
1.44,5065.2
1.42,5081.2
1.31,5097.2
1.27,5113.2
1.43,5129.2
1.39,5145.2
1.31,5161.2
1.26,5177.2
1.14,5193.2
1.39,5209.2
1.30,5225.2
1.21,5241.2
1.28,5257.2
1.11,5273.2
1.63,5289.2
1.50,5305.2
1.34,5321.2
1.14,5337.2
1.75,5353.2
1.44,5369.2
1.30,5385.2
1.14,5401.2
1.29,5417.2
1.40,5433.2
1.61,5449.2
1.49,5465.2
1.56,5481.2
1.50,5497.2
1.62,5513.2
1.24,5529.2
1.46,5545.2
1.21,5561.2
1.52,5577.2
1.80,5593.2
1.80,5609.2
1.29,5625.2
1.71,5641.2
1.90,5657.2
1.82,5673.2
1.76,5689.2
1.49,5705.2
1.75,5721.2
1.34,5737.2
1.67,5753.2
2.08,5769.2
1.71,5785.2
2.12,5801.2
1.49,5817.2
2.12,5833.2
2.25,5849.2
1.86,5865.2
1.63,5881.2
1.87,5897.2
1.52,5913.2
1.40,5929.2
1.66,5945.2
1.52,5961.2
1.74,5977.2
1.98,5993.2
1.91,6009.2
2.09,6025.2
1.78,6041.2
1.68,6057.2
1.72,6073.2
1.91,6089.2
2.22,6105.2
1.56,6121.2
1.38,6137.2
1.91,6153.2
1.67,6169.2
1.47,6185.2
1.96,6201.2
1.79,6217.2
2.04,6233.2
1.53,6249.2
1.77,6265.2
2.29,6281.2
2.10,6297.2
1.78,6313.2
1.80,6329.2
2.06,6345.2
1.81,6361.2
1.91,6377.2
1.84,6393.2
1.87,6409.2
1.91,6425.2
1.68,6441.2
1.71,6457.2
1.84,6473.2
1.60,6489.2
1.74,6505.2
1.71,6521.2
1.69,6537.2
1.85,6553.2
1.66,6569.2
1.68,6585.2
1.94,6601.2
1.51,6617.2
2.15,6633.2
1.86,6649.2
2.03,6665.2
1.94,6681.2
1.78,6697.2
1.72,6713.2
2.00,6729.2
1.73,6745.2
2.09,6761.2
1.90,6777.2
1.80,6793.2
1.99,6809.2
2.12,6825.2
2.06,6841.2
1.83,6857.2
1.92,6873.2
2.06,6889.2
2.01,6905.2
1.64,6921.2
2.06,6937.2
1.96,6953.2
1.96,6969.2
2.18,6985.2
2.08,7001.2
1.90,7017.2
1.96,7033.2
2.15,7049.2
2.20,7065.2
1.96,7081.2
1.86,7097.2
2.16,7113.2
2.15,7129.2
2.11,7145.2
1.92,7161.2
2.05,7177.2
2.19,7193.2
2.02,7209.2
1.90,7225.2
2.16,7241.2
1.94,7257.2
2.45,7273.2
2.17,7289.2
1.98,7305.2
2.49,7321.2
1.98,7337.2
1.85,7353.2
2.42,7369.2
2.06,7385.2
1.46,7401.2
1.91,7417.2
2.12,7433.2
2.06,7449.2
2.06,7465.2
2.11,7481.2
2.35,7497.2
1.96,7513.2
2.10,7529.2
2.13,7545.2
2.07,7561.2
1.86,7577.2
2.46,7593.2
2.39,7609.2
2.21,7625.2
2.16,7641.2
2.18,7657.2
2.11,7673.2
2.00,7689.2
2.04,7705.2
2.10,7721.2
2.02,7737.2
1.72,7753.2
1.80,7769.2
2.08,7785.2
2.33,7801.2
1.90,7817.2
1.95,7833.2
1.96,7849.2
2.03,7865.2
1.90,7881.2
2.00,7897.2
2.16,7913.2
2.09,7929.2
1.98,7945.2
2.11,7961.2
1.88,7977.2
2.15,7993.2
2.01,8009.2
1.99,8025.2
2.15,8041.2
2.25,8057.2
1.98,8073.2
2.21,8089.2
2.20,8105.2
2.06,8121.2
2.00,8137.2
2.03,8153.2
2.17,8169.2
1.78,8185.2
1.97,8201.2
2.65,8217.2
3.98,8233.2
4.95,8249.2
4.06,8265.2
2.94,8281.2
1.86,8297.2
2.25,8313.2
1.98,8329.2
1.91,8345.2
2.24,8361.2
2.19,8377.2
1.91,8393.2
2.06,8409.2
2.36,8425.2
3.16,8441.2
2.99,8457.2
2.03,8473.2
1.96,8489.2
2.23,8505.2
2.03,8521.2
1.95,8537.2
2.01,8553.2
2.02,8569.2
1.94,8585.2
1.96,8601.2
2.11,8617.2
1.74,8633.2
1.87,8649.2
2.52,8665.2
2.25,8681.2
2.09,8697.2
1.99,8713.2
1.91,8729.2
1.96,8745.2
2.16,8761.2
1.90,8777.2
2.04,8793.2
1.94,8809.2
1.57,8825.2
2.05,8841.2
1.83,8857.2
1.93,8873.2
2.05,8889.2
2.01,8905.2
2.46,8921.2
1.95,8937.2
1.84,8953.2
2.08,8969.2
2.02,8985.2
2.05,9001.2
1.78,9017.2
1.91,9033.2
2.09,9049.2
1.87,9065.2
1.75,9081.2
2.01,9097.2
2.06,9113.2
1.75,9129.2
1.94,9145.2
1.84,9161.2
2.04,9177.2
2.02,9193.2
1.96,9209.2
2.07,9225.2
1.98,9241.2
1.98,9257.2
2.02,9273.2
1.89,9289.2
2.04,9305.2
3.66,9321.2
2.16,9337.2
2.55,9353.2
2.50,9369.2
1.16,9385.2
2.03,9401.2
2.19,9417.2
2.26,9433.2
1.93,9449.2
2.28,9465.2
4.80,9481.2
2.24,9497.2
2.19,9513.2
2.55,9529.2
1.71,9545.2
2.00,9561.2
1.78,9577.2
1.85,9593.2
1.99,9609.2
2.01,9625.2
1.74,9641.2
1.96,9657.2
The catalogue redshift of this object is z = 0.256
